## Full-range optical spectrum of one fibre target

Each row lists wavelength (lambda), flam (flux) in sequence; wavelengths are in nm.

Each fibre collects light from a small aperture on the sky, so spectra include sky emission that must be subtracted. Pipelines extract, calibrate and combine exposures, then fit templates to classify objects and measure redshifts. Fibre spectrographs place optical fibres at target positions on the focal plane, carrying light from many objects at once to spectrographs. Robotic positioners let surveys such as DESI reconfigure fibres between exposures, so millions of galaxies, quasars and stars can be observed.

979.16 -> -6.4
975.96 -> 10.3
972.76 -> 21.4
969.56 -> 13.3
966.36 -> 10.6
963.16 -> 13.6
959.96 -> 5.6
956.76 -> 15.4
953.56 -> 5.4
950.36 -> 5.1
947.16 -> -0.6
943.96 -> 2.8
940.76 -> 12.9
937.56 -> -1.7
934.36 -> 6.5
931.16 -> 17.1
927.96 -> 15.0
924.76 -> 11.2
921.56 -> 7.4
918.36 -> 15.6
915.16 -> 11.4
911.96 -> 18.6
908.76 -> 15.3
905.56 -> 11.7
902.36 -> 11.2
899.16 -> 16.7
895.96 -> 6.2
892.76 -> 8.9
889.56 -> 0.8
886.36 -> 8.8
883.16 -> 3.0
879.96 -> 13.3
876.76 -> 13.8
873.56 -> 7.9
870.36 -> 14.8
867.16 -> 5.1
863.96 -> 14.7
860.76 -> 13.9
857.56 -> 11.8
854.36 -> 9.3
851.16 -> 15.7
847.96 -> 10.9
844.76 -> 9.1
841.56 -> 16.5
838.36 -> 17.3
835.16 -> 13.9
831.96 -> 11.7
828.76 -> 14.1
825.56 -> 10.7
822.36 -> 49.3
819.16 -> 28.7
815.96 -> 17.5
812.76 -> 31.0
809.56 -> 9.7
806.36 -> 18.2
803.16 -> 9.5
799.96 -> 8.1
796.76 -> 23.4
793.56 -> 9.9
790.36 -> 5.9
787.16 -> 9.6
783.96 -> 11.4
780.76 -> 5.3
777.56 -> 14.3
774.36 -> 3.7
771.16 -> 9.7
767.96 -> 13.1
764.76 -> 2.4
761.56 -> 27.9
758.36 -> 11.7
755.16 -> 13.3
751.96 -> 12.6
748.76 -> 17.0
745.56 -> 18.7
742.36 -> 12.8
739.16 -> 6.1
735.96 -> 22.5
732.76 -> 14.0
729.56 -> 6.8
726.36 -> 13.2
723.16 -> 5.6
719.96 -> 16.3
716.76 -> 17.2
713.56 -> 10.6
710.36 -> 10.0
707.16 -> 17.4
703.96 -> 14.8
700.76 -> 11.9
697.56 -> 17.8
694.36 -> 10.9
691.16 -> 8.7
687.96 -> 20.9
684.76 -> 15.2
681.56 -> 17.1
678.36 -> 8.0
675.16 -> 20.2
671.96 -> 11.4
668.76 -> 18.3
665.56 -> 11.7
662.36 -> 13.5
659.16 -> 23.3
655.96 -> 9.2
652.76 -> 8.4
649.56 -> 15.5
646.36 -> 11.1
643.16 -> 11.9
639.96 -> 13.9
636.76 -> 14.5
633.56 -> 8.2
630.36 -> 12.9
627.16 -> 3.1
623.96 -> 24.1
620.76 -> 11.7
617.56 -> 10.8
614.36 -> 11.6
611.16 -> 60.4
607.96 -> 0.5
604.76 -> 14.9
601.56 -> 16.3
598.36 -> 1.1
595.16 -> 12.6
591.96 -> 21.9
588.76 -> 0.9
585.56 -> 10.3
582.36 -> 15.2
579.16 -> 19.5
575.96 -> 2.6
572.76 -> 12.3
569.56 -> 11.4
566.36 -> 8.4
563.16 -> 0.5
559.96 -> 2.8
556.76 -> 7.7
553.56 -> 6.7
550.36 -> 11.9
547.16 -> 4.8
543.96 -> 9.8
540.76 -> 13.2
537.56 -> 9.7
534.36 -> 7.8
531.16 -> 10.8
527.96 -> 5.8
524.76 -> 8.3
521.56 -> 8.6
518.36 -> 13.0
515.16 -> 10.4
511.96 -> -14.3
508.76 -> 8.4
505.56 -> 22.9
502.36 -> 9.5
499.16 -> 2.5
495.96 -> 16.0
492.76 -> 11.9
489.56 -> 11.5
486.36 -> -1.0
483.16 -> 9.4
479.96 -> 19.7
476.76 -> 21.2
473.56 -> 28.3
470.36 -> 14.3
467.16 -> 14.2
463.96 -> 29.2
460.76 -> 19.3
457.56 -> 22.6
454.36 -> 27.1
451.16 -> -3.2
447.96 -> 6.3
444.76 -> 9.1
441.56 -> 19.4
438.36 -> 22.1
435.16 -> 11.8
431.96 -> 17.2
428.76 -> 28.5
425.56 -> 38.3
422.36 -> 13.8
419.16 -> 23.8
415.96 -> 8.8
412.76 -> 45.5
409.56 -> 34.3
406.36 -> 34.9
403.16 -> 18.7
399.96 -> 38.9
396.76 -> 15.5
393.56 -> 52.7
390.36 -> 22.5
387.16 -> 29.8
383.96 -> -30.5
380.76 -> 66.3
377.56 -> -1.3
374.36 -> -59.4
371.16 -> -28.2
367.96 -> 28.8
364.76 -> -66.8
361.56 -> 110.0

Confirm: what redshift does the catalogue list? 0.639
